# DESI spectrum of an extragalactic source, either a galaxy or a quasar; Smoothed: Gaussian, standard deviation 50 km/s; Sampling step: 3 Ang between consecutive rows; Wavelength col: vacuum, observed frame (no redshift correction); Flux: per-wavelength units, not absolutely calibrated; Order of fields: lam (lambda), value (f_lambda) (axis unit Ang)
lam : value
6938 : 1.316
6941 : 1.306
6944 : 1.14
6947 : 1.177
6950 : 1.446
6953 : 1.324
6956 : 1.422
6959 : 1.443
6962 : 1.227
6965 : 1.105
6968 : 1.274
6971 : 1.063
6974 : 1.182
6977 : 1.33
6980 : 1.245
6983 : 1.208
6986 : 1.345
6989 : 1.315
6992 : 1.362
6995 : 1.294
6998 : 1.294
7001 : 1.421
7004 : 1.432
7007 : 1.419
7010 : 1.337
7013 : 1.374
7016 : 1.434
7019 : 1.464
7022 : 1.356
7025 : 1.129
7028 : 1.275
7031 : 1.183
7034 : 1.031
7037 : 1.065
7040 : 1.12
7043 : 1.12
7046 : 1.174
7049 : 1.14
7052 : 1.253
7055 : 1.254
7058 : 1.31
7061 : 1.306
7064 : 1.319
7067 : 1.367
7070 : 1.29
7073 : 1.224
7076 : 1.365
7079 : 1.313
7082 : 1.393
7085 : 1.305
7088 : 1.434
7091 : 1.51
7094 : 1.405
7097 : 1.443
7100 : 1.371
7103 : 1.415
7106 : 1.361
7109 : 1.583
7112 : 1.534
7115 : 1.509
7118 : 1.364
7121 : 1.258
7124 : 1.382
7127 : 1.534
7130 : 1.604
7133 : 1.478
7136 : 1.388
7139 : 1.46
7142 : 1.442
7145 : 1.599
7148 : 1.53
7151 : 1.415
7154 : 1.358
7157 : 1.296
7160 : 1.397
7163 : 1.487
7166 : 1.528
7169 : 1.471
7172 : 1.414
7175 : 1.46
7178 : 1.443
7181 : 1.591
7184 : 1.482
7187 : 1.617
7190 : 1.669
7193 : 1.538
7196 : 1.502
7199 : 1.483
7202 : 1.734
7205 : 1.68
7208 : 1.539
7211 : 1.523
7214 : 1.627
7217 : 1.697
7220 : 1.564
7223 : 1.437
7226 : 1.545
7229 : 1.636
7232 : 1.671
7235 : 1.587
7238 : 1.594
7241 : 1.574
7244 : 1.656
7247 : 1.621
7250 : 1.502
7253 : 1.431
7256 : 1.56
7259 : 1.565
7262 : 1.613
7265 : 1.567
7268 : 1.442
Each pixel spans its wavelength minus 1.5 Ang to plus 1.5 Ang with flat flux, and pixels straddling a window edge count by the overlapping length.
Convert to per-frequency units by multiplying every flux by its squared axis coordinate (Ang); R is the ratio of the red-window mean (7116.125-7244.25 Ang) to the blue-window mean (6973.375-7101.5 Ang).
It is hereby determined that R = 1.2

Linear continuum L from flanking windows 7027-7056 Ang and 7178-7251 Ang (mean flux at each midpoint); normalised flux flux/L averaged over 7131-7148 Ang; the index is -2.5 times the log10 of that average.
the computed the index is -0.062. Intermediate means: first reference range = 1.16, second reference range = 1.58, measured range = 1.48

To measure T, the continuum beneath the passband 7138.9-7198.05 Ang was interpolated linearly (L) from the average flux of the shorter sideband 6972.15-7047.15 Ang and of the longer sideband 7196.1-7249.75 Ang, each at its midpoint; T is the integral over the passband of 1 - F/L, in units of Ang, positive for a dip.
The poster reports 1.1 Ang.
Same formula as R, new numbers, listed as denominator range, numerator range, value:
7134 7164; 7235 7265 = 1.12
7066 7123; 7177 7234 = 1.17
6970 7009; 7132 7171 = 1.16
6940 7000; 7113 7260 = 1.27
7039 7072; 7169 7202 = 1.27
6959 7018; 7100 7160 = 1.15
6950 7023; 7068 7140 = 1.11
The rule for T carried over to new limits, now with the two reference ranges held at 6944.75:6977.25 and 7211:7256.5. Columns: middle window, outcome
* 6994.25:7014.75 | -0.8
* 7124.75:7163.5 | 0.5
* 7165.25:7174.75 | 0.3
